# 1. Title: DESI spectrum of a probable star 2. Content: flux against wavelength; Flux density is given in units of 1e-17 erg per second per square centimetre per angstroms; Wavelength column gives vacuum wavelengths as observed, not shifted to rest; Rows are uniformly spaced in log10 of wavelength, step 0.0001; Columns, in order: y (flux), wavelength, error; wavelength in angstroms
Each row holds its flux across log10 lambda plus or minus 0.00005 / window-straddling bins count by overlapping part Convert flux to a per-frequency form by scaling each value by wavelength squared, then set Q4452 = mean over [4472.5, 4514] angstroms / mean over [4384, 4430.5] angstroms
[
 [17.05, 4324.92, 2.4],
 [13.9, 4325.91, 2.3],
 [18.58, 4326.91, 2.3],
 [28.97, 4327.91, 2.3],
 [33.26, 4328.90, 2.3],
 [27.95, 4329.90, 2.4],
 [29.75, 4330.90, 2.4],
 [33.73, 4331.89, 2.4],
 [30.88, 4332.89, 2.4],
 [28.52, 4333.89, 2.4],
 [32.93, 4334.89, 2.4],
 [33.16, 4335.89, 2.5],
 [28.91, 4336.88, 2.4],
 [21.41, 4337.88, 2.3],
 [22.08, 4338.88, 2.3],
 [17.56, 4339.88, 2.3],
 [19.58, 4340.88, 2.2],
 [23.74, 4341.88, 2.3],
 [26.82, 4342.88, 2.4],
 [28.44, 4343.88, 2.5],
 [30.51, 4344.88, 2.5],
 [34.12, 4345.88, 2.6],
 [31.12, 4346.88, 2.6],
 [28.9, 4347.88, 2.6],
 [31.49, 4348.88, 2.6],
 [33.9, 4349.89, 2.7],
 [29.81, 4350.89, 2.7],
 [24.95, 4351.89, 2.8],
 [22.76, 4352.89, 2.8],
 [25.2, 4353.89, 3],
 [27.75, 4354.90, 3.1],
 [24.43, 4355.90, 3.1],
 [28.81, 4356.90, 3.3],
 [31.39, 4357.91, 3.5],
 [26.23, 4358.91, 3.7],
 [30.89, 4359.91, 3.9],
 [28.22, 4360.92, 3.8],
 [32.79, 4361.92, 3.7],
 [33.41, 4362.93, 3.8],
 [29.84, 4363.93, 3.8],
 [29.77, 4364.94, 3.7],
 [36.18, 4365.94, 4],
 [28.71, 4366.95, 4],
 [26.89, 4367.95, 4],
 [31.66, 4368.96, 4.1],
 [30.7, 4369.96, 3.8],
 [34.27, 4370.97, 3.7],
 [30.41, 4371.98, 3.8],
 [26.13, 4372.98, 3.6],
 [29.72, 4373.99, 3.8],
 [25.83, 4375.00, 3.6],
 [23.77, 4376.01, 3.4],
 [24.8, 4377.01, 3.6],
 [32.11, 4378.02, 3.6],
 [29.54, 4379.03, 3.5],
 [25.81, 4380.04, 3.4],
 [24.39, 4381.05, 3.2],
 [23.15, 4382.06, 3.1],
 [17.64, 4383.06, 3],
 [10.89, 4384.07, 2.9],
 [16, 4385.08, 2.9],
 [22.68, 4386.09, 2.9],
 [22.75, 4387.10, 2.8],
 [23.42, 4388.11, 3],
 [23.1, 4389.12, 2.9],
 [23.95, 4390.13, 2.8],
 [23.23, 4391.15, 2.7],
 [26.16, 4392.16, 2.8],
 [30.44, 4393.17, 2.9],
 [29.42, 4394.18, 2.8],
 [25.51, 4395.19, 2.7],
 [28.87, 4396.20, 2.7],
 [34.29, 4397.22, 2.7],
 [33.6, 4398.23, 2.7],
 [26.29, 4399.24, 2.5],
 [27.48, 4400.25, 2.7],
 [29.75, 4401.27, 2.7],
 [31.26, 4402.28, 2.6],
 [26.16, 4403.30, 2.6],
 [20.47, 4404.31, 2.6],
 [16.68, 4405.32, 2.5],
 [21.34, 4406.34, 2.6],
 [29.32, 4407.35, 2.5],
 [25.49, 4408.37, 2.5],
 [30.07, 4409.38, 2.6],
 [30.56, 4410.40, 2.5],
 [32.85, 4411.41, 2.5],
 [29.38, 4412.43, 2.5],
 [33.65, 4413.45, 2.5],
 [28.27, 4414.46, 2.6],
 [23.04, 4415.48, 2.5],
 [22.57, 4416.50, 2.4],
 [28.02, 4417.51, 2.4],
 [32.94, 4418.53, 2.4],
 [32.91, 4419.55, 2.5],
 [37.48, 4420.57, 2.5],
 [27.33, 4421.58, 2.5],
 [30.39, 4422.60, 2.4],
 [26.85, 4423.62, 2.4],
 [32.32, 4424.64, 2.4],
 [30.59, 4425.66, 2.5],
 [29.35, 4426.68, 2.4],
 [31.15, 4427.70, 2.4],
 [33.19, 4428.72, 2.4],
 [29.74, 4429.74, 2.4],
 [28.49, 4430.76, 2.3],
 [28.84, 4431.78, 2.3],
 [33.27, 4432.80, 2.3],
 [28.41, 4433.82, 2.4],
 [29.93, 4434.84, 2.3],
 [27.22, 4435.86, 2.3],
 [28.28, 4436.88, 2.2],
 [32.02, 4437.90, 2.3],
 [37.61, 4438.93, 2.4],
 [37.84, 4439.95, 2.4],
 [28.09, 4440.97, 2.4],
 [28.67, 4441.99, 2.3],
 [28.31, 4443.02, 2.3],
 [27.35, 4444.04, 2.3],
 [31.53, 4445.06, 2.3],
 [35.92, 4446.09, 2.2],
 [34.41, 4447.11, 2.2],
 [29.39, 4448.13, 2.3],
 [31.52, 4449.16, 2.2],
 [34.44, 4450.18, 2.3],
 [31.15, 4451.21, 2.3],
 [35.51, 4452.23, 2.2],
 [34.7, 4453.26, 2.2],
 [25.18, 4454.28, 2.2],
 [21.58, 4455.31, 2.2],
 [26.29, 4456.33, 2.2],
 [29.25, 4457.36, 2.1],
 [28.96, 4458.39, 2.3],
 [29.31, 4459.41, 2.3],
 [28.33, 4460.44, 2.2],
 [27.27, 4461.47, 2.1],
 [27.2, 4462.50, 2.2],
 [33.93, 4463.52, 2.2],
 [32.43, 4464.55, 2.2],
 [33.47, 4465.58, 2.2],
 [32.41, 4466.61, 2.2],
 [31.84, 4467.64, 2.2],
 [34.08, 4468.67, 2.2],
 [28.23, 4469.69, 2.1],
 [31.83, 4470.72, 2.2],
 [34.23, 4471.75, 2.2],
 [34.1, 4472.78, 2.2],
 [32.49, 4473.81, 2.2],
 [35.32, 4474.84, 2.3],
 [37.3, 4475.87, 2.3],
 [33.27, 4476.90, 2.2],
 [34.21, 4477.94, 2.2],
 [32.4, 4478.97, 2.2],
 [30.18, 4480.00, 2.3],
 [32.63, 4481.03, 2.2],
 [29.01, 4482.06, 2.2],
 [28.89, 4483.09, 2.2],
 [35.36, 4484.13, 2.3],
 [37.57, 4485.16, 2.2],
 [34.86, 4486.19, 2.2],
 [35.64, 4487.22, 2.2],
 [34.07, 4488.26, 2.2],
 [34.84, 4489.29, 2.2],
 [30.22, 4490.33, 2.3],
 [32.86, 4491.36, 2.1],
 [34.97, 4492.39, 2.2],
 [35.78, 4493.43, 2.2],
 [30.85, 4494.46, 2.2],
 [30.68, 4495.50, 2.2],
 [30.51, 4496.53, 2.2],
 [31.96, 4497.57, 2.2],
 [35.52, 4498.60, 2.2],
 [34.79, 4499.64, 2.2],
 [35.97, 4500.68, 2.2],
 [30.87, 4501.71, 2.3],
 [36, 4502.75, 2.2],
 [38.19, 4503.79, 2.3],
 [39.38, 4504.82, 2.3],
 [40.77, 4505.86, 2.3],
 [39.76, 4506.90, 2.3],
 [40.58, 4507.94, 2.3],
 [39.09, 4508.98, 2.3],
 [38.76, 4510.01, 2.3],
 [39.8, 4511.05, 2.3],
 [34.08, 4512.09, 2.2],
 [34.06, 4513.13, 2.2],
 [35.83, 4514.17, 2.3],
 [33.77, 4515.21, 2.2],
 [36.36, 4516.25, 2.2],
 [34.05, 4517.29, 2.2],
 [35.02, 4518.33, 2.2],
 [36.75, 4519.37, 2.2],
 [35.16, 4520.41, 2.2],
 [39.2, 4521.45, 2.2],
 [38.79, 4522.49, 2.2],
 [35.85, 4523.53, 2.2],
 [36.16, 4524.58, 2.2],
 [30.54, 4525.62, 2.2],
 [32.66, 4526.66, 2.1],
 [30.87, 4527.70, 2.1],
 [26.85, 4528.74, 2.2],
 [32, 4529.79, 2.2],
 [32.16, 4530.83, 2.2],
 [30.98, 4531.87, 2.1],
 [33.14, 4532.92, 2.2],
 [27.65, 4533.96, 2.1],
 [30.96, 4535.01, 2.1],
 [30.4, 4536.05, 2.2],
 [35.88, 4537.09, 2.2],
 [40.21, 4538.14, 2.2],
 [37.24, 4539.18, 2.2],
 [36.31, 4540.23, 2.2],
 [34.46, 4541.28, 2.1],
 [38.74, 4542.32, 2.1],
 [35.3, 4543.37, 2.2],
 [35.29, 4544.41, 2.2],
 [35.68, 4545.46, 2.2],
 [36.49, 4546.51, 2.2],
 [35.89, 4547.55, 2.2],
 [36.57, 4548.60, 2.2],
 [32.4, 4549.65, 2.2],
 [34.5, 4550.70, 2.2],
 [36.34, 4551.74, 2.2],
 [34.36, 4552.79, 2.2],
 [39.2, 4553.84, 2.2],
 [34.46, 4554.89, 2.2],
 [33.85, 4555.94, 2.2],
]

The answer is 1.31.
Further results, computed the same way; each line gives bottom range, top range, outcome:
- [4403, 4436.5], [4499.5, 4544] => 1.28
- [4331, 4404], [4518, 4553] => 1.35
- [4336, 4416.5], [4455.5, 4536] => 1.30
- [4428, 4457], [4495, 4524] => 1.21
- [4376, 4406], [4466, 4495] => 1.38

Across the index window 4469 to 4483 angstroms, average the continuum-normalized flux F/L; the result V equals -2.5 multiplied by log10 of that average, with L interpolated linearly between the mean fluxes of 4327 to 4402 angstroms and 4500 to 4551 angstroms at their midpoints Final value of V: 0.01 mag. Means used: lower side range 27.6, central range 32.6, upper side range 35.2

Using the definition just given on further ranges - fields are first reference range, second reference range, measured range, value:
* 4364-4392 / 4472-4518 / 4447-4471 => 0.053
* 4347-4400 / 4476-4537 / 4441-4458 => 0.037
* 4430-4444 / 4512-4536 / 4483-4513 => -0.087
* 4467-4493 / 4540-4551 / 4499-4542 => -0.016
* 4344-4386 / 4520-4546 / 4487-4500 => -0.019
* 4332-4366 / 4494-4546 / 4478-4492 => 0.018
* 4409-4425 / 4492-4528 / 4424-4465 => 0.038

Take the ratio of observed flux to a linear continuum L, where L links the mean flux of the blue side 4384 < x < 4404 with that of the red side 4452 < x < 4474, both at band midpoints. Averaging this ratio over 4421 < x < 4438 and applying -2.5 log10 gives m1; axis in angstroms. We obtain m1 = -0.06 mag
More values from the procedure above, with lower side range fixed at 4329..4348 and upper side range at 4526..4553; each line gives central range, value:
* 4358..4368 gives -0.066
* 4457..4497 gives -0.008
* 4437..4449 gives -0.024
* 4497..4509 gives -0.121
